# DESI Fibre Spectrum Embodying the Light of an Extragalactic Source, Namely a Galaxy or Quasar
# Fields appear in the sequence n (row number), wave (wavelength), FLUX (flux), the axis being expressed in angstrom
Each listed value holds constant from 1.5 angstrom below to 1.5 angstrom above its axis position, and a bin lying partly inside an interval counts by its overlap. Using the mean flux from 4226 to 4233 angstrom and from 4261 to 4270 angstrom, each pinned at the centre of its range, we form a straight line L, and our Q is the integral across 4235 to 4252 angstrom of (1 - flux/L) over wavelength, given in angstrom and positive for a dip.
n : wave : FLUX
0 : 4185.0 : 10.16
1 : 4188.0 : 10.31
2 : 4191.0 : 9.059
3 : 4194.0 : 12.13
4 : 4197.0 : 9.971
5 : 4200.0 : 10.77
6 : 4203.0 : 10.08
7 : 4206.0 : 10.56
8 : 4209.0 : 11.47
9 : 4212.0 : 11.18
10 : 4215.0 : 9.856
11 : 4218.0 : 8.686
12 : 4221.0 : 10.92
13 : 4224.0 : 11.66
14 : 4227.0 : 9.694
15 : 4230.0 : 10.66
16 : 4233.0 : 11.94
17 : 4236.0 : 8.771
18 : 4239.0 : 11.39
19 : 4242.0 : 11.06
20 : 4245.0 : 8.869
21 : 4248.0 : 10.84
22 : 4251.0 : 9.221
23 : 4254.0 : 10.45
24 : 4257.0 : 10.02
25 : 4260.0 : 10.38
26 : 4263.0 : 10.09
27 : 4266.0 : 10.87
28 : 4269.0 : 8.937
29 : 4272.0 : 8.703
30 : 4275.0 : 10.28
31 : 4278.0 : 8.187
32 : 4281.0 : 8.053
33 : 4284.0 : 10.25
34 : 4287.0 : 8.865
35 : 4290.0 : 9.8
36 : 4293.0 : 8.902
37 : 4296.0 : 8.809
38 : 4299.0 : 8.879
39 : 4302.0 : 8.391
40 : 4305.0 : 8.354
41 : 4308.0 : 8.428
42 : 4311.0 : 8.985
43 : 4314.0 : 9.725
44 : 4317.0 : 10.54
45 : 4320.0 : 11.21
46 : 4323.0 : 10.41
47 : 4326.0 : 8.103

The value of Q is 0.5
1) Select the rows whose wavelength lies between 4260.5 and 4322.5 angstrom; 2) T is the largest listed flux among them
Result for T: 11.21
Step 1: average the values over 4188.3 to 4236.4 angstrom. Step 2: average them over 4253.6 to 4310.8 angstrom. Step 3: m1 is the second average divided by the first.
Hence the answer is 0.9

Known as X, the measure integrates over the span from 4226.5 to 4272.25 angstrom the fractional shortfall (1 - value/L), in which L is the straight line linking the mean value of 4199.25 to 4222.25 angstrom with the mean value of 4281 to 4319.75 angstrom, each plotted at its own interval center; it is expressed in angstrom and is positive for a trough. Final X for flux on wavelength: -1.3 angstrom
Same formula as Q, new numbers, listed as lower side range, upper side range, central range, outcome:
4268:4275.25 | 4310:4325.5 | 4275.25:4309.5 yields 2.5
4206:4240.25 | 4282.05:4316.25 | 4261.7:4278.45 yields 0.1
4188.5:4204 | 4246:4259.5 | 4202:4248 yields -1.0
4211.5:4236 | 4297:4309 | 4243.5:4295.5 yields -1.2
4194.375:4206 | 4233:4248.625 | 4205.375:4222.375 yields 0.0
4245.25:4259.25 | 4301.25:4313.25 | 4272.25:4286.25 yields 0.3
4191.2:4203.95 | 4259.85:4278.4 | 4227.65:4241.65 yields -0.8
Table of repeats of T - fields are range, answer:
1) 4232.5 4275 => 11.94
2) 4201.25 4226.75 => 11.66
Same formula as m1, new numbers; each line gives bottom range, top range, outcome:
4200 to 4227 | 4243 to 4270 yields 0.95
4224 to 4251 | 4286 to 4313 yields 0.85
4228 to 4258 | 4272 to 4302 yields 0.88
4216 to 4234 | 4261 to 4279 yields 0.91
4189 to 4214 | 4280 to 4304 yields 0.85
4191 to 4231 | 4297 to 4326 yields 0.89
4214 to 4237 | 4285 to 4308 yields 0.86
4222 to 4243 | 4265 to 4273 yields 0.88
